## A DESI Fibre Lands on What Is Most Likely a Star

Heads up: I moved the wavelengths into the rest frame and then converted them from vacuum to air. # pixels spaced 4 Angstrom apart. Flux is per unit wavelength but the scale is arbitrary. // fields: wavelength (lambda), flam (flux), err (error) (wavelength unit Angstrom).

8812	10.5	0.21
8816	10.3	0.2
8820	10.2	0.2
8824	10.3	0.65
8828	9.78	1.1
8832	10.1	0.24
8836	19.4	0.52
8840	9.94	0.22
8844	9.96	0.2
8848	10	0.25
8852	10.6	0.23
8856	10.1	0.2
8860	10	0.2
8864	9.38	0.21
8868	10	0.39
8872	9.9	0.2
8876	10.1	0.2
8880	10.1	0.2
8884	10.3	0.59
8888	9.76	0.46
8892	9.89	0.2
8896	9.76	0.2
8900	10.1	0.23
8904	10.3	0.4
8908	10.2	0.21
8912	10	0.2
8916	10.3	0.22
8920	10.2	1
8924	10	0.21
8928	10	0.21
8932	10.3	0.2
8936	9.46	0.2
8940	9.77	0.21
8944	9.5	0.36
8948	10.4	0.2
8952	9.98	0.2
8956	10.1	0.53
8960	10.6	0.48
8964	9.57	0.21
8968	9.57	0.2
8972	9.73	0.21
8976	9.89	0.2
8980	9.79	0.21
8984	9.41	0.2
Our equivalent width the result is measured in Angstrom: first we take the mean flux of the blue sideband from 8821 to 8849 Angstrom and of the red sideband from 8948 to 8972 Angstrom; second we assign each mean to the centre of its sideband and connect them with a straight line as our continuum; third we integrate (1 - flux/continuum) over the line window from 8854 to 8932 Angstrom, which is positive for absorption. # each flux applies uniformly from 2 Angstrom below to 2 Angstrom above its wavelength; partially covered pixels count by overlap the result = 5.0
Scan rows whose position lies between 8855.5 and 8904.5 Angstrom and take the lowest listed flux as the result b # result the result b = 9.38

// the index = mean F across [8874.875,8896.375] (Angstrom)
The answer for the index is 10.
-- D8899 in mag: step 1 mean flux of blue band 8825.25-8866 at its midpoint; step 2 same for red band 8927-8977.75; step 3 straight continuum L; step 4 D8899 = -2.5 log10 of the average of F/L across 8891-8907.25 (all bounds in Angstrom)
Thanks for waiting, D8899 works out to 0.040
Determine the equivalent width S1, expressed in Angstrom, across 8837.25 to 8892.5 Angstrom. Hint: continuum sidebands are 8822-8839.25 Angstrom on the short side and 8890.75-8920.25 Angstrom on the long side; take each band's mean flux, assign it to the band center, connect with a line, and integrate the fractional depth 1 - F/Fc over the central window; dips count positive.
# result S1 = 5.4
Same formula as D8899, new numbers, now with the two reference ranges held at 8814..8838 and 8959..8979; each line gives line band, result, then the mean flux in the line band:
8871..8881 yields 0.10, 10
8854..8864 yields 0.14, 9.92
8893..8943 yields 0.05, 10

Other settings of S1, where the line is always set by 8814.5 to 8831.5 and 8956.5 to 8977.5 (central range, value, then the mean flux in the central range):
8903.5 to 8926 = -0.40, 10.2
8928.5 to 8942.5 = 0.13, 9.85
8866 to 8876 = 0.07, 9.98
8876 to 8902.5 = 0.06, 10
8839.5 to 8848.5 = 0.12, 9.97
